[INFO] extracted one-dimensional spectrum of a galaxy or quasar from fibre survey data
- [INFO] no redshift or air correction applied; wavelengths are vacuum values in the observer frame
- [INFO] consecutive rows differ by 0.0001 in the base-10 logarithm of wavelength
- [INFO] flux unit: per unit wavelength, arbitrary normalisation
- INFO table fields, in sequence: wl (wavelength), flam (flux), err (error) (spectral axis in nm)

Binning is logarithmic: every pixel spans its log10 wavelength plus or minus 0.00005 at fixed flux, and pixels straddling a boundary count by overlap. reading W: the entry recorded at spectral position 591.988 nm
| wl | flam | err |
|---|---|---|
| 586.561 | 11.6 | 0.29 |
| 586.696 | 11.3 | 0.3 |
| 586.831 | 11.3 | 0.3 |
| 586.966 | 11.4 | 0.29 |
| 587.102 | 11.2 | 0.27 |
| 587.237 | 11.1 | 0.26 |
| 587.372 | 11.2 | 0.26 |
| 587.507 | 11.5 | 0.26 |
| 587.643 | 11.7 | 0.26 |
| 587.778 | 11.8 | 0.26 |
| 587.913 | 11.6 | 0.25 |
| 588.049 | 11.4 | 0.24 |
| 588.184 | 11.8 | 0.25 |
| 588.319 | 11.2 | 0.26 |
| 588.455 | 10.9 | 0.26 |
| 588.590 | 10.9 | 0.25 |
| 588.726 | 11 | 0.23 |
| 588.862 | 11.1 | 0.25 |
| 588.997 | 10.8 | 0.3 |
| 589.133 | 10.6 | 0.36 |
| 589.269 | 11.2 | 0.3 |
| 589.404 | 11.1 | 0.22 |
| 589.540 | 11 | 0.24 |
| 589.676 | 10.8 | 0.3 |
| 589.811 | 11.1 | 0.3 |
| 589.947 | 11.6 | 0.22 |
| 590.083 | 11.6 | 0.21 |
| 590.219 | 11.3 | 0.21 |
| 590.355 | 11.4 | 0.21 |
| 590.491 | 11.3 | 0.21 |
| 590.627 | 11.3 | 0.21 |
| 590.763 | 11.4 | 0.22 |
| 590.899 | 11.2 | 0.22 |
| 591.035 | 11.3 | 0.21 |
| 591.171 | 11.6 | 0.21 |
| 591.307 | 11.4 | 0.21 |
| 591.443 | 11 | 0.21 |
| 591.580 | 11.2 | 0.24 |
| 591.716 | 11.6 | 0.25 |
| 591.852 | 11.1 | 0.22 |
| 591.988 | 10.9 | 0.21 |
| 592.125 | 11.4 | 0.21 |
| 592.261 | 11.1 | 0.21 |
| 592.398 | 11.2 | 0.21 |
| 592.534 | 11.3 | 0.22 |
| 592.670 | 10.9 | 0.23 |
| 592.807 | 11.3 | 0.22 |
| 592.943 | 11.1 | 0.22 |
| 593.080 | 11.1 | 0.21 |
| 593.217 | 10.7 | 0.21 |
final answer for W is 10.9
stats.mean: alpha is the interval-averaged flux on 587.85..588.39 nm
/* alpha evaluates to 11.5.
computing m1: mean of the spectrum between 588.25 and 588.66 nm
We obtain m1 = 11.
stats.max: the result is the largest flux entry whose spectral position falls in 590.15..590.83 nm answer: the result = 11.4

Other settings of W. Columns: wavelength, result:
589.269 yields 11.2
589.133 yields 10.6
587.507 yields 11.5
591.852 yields 11.1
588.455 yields 10.9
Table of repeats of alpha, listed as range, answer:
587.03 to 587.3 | 11.1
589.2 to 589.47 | 11.2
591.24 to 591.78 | 11.3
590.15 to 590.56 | 11.3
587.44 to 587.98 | 11.6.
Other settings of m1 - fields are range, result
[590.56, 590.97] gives 11.3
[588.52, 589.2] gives 10.9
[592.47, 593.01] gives 11.2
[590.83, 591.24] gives 11.4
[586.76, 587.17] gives 11.3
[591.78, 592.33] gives 11.1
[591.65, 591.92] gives 11.4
